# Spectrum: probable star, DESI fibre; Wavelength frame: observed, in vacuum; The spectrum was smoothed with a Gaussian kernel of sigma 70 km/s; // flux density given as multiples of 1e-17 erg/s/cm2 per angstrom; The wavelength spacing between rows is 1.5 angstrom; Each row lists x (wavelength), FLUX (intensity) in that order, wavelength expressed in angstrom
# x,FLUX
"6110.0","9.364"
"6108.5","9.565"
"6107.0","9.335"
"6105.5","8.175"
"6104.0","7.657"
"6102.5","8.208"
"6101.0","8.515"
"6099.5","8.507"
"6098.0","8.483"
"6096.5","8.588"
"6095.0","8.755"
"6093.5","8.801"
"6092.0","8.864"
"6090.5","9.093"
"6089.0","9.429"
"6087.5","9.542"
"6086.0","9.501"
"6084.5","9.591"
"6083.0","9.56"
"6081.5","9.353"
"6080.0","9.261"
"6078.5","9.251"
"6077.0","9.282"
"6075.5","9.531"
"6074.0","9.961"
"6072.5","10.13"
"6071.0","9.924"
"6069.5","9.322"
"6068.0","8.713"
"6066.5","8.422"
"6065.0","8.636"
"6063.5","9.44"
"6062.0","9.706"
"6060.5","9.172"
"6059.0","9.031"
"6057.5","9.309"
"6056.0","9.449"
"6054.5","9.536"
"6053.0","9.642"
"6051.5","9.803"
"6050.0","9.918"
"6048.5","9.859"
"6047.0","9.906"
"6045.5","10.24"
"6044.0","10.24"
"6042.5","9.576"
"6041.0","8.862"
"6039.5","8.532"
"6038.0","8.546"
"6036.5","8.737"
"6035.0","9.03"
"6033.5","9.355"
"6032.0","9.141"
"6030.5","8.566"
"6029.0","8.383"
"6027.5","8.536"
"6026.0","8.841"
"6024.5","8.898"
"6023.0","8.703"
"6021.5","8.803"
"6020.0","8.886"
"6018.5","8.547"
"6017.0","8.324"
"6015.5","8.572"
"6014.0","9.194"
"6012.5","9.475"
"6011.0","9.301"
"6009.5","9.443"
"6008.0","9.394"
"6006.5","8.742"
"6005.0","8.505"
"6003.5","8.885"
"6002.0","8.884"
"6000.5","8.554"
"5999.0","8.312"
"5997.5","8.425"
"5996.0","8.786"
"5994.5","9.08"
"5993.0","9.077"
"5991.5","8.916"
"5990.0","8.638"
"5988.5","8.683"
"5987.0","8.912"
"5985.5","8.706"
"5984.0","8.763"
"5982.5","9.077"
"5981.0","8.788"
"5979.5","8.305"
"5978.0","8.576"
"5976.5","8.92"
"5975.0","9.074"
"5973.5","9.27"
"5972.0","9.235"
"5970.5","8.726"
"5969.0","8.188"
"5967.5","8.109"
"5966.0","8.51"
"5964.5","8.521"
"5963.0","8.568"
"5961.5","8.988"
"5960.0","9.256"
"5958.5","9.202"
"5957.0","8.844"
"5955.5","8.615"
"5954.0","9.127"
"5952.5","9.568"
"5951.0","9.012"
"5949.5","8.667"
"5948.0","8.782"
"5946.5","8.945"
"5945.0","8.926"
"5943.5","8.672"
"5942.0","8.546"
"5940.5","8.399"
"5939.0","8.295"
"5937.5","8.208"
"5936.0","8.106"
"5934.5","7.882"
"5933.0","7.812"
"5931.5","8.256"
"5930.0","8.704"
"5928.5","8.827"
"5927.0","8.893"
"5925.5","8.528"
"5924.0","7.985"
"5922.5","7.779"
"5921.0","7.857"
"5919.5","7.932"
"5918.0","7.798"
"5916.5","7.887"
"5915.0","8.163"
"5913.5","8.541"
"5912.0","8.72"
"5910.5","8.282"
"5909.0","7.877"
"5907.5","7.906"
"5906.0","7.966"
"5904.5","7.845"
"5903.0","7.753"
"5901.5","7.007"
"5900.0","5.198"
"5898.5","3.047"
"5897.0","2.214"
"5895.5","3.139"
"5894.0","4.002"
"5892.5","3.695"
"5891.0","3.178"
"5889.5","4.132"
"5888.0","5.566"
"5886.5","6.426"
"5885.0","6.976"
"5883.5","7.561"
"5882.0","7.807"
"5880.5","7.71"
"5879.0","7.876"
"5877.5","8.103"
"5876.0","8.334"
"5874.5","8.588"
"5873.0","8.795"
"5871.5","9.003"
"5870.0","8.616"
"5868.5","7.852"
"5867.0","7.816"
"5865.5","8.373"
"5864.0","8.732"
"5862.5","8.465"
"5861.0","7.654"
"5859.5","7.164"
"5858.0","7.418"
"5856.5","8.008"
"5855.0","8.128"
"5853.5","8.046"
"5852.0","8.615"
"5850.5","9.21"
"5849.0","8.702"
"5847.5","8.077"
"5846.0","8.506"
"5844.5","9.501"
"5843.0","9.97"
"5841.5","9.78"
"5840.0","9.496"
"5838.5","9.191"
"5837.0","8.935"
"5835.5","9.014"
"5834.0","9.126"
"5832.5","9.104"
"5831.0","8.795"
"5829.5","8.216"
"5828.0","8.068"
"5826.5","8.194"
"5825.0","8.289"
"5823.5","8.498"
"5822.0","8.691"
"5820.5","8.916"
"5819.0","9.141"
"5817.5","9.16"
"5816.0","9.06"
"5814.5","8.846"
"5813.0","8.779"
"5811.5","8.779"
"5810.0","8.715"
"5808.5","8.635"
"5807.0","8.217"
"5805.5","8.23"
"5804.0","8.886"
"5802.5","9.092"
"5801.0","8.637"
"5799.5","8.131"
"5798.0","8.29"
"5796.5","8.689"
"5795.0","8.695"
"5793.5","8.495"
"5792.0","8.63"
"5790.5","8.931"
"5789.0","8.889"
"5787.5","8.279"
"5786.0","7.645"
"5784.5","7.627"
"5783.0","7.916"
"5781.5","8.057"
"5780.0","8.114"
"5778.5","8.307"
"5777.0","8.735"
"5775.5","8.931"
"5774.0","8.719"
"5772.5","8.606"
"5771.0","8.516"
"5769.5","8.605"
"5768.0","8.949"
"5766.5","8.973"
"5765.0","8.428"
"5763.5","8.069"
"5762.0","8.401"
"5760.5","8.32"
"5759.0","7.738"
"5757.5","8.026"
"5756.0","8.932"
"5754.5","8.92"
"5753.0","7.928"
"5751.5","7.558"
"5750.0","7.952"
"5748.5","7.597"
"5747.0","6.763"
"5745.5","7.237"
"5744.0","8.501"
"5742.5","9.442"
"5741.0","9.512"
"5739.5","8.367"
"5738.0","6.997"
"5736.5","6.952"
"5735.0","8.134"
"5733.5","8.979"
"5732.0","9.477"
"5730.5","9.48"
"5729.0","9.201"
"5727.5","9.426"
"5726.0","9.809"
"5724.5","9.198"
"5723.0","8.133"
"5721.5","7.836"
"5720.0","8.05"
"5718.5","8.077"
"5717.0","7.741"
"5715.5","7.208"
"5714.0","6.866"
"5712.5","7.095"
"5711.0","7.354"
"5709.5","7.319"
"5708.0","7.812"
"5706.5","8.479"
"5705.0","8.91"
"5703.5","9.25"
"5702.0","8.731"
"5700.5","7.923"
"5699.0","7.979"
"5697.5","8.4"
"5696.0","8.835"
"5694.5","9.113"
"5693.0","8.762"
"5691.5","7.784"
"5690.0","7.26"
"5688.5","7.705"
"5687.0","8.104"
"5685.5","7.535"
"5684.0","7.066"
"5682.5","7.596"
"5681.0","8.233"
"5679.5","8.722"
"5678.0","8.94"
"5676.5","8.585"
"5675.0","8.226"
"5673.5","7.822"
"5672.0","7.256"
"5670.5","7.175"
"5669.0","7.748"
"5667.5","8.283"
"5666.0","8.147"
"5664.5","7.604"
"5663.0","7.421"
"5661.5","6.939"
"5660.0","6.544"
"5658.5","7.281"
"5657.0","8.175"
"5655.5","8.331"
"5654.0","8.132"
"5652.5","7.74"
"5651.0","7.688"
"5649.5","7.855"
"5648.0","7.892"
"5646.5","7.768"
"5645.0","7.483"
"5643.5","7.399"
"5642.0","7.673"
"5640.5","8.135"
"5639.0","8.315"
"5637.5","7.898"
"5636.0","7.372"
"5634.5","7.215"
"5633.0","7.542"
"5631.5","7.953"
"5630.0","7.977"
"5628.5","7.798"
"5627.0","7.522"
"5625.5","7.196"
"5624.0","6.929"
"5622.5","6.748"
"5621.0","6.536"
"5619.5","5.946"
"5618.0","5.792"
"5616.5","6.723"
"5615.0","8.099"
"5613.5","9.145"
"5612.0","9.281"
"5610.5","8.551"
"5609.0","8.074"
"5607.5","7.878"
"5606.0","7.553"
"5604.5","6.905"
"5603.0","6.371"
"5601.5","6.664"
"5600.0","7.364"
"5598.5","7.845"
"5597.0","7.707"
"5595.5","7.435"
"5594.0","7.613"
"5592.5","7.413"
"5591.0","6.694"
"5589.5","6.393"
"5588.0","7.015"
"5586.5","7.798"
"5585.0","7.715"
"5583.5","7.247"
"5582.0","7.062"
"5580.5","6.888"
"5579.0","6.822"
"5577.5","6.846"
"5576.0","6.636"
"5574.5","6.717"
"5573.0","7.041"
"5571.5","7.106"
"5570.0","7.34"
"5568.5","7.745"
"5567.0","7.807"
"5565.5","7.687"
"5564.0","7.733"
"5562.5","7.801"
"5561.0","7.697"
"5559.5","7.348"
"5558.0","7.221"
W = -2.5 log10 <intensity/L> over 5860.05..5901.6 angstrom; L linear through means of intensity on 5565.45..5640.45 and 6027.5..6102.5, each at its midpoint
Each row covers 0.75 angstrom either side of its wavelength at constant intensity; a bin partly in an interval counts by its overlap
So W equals 0.27 mag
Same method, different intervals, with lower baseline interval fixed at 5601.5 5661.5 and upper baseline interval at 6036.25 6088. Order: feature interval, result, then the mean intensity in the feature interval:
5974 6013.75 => 0.032 mag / 8.86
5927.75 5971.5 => 0.037 mag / 8.63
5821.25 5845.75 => -0.061 mag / 8.92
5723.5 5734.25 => -0.171 mag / 9.34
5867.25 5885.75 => 0.068 mag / 8.09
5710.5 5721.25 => 0.059 mag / 7.5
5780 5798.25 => -0.013 mag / 8.34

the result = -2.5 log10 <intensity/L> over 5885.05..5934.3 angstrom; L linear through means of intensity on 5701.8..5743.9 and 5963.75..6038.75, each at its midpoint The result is 0.25 mag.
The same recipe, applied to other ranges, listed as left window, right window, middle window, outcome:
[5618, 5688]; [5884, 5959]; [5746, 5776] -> -0.10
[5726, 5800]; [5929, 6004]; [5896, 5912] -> 0.30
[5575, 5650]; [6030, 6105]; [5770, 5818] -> -0.05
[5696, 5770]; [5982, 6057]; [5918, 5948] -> 0.06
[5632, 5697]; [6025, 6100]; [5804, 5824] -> -0.05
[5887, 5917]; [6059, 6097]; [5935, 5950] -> -0.24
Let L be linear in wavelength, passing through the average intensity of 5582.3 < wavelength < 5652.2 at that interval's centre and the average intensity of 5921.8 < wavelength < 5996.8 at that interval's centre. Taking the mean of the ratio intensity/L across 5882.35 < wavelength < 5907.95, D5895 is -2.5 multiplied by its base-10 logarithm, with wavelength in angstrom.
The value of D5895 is 0.46 mag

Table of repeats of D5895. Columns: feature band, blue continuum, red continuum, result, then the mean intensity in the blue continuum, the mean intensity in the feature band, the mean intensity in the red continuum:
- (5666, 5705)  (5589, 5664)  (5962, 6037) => -0.059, 7.5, 8.14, 8.8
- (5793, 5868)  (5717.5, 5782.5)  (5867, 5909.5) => -0.174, 8.41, 8.62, 6.59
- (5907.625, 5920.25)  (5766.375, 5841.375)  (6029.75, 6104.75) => 0.094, 8.64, 8.14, 9.21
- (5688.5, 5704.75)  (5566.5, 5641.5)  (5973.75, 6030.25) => -0.092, 7.37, 8.39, 8.81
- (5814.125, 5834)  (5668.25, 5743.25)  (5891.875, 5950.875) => -0.113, 8.21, 8.7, 7.54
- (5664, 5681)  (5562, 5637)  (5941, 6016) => -0.059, 7.35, 8.06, 8.84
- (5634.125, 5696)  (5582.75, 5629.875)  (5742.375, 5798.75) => -0.020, 7.36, 7.84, 8.31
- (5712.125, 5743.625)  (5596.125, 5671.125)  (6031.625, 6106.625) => -0.063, 7.57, 8.4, 9.2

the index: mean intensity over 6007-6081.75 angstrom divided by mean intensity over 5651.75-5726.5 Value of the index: 1.15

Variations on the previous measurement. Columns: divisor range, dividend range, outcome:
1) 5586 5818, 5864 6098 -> 1.05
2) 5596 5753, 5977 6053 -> 1.14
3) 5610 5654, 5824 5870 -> 1.13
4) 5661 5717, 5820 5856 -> 1.11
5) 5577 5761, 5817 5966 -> 1.02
